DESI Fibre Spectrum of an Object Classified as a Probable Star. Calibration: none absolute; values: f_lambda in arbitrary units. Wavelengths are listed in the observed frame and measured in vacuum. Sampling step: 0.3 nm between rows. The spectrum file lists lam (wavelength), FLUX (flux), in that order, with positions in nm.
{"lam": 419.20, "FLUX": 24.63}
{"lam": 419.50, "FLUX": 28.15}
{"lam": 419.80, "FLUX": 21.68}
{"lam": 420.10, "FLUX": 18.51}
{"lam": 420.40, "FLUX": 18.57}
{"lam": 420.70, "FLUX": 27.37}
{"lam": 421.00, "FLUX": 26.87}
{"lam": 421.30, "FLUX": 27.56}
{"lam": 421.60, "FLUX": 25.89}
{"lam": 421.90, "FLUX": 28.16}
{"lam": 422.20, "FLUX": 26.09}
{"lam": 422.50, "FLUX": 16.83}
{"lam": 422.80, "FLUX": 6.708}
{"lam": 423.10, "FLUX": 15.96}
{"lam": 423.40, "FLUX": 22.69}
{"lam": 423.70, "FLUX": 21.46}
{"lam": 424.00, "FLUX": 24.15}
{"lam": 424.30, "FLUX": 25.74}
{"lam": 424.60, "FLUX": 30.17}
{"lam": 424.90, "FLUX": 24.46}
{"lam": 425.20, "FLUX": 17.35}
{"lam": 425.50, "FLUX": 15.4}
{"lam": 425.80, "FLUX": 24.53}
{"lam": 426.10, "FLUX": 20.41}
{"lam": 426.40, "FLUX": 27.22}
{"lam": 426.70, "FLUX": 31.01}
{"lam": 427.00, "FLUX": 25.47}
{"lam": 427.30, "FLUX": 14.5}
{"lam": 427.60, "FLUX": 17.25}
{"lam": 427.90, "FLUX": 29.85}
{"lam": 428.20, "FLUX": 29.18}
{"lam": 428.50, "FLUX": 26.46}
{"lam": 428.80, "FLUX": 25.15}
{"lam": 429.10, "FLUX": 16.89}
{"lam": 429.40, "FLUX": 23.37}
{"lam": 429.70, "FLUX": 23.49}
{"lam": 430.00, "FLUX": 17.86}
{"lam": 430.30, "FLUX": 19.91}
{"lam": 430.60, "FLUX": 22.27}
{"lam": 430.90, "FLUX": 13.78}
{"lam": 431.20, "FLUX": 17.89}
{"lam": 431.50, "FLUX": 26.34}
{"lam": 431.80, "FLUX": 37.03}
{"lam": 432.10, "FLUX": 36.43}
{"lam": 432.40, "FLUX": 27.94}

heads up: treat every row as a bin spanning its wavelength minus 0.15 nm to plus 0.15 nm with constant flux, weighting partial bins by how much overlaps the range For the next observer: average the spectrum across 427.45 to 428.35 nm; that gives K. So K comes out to 25.4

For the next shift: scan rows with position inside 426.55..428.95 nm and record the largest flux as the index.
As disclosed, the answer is 31.01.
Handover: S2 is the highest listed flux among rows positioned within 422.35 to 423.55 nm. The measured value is 22.69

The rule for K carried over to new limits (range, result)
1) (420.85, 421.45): 27.2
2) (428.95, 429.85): 21.2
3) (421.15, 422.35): 26.9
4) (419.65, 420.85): 21.5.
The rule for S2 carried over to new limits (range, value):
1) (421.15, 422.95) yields 28.16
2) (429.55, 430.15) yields 23.49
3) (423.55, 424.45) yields 25.74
